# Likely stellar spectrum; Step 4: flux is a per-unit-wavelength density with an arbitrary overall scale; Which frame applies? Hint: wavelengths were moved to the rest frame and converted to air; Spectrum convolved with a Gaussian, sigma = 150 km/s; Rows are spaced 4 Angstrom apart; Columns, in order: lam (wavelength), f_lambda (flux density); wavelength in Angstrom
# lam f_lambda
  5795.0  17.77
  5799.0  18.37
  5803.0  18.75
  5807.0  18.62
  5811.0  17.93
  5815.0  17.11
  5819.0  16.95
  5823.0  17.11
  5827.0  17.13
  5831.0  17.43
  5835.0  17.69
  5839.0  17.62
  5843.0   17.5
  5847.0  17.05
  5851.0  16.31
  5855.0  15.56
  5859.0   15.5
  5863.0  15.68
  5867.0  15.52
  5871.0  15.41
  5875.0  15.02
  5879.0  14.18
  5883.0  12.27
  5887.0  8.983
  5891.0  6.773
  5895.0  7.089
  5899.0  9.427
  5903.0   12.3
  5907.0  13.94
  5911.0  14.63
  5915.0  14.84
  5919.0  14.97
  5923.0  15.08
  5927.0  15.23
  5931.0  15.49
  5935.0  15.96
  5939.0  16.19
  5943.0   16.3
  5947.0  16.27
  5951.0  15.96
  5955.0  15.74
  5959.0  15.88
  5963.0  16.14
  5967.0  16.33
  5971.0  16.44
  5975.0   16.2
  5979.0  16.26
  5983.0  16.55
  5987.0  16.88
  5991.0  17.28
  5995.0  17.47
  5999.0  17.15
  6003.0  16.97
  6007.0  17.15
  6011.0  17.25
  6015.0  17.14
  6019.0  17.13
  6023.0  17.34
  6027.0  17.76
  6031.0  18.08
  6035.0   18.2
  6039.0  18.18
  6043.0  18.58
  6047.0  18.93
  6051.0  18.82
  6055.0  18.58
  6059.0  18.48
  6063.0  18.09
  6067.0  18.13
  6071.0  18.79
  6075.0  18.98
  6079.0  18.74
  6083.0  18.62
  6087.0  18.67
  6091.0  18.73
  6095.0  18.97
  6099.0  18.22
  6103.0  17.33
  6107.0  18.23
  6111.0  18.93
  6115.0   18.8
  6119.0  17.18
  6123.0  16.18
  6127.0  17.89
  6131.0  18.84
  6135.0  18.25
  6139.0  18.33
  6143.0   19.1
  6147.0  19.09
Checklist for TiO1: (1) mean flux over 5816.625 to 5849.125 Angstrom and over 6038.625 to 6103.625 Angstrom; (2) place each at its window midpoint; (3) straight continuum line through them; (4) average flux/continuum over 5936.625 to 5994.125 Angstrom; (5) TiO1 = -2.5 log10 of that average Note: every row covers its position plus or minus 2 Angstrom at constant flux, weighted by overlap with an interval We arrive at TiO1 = 0.105 mag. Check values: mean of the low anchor 17.3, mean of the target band 16.3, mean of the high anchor 18.6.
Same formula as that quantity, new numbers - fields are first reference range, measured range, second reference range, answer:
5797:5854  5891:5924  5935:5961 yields 0.31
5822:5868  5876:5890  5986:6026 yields 0.40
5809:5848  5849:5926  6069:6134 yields 0.30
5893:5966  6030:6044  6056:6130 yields -0.08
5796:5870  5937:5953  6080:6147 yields 0.09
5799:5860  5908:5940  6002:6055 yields 0.15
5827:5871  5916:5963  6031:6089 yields 0.11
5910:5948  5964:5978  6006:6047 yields 0.01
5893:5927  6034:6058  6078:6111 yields -0.10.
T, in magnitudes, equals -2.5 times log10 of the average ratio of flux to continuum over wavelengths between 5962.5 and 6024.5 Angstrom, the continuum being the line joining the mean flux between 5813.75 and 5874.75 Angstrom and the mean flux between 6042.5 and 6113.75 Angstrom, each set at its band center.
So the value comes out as 0.06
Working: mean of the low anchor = 16.6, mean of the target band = 16.9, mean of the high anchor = 18.5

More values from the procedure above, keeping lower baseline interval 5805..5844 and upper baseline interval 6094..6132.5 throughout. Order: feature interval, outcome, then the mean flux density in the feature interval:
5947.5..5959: 0.12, 15.9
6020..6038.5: 0.00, 17.8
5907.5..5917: 0.21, 14.6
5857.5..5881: 0.16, 15.2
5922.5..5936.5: 0.15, 15.5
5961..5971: 0.09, 16.3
